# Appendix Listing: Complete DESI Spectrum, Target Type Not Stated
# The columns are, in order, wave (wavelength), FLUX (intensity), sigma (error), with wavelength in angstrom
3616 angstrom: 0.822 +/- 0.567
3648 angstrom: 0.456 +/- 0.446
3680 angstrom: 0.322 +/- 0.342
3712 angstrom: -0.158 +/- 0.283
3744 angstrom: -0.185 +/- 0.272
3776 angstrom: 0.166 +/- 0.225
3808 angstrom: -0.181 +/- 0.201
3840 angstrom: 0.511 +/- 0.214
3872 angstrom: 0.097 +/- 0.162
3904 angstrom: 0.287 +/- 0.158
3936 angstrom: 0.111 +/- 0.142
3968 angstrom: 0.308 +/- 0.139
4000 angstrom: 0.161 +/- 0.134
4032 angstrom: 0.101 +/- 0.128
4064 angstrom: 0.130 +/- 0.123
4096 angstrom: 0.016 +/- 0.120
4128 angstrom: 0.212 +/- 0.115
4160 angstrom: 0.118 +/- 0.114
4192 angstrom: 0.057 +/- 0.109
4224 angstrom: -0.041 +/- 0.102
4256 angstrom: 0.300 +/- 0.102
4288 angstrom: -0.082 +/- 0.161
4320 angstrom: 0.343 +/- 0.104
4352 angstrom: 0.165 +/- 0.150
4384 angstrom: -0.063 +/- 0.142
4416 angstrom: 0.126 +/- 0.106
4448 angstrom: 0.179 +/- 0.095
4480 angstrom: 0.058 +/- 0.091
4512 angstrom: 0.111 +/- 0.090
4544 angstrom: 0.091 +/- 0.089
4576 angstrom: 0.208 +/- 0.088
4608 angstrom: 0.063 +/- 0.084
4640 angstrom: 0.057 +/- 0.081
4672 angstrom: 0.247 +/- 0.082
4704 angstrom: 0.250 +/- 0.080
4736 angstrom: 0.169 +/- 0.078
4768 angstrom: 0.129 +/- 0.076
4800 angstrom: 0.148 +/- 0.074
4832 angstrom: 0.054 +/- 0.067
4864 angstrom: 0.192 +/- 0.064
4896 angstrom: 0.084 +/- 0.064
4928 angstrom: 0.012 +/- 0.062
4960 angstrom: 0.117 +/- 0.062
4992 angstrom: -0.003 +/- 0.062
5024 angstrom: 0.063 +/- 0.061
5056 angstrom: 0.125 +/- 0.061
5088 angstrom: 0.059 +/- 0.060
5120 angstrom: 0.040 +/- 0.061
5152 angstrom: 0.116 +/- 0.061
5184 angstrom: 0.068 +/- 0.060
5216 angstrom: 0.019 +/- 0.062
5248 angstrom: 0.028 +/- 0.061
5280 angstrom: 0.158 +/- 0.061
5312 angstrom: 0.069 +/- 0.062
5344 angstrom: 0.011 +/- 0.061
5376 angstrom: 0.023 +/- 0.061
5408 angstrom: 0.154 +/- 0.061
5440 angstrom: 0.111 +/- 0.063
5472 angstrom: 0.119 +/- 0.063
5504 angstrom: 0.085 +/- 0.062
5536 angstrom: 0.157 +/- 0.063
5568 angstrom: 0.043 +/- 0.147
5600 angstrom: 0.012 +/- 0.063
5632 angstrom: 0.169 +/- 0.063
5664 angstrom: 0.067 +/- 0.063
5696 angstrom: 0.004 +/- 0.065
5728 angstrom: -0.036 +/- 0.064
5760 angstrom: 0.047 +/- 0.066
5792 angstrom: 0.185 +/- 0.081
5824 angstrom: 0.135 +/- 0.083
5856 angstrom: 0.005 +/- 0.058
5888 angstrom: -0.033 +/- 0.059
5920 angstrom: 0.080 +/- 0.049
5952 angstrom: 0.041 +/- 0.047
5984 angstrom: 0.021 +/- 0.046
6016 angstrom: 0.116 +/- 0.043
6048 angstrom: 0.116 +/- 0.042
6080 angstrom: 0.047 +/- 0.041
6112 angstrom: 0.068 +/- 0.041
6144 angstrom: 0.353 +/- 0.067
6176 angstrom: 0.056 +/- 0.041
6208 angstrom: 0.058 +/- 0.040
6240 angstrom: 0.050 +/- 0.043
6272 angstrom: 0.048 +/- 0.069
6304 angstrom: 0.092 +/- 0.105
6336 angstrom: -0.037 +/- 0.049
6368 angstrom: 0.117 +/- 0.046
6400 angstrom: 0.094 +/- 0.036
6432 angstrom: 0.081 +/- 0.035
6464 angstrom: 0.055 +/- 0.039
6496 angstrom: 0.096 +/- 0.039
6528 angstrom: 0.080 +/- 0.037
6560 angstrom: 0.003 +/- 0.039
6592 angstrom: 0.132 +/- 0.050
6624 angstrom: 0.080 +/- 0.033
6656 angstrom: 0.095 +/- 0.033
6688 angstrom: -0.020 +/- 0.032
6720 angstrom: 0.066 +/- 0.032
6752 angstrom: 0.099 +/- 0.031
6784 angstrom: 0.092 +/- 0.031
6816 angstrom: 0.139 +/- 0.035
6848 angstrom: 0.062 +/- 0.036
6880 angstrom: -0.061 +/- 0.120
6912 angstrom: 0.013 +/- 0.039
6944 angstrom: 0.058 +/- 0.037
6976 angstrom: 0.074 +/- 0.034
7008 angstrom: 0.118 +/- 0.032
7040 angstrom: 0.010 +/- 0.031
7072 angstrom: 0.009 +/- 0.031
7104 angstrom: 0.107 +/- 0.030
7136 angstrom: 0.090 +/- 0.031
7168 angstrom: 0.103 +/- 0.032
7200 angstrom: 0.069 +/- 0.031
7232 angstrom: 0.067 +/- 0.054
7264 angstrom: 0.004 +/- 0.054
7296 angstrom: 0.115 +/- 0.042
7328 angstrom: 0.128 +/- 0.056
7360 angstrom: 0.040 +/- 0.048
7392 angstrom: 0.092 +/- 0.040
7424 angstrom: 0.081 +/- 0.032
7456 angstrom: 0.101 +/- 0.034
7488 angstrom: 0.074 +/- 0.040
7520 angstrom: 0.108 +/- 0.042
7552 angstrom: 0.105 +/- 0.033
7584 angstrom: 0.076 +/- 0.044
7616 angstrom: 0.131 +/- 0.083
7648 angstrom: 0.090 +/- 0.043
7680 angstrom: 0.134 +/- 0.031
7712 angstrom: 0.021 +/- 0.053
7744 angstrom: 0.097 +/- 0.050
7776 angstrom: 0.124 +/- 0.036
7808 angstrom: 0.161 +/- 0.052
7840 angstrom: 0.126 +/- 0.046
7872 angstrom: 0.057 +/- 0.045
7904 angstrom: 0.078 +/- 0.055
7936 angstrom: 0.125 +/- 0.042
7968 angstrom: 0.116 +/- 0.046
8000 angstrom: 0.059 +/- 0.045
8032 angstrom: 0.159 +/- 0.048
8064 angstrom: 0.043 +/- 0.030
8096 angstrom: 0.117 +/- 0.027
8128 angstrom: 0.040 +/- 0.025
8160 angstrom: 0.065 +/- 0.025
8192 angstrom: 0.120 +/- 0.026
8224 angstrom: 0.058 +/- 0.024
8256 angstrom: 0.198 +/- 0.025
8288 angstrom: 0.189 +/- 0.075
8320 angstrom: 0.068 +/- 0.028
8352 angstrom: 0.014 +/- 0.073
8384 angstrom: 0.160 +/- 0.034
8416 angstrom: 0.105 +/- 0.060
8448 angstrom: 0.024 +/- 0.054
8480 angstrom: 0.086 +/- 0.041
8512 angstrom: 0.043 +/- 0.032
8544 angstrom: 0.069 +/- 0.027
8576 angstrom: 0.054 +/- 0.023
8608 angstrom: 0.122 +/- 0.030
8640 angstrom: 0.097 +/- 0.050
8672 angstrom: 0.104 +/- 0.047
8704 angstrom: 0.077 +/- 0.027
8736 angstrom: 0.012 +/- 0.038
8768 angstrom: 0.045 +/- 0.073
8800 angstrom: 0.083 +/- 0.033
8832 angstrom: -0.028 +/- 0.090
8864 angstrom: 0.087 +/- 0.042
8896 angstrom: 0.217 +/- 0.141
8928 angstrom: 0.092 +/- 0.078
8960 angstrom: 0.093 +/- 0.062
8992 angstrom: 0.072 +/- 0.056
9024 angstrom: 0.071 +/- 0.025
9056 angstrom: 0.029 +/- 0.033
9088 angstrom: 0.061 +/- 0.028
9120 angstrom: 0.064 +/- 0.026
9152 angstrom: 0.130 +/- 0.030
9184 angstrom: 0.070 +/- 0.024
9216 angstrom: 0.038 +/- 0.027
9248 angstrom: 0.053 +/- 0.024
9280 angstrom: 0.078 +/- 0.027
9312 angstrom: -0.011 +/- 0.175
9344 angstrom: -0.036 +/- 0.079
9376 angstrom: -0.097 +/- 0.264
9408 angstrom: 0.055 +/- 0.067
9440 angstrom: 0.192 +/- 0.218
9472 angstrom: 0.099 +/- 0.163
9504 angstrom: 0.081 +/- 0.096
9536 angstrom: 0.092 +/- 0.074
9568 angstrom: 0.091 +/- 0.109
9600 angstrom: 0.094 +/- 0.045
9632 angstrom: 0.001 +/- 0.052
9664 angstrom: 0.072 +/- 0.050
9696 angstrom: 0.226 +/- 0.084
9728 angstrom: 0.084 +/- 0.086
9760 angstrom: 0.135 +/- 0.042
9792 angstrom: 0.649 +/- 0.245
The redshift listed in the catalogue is 0.649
